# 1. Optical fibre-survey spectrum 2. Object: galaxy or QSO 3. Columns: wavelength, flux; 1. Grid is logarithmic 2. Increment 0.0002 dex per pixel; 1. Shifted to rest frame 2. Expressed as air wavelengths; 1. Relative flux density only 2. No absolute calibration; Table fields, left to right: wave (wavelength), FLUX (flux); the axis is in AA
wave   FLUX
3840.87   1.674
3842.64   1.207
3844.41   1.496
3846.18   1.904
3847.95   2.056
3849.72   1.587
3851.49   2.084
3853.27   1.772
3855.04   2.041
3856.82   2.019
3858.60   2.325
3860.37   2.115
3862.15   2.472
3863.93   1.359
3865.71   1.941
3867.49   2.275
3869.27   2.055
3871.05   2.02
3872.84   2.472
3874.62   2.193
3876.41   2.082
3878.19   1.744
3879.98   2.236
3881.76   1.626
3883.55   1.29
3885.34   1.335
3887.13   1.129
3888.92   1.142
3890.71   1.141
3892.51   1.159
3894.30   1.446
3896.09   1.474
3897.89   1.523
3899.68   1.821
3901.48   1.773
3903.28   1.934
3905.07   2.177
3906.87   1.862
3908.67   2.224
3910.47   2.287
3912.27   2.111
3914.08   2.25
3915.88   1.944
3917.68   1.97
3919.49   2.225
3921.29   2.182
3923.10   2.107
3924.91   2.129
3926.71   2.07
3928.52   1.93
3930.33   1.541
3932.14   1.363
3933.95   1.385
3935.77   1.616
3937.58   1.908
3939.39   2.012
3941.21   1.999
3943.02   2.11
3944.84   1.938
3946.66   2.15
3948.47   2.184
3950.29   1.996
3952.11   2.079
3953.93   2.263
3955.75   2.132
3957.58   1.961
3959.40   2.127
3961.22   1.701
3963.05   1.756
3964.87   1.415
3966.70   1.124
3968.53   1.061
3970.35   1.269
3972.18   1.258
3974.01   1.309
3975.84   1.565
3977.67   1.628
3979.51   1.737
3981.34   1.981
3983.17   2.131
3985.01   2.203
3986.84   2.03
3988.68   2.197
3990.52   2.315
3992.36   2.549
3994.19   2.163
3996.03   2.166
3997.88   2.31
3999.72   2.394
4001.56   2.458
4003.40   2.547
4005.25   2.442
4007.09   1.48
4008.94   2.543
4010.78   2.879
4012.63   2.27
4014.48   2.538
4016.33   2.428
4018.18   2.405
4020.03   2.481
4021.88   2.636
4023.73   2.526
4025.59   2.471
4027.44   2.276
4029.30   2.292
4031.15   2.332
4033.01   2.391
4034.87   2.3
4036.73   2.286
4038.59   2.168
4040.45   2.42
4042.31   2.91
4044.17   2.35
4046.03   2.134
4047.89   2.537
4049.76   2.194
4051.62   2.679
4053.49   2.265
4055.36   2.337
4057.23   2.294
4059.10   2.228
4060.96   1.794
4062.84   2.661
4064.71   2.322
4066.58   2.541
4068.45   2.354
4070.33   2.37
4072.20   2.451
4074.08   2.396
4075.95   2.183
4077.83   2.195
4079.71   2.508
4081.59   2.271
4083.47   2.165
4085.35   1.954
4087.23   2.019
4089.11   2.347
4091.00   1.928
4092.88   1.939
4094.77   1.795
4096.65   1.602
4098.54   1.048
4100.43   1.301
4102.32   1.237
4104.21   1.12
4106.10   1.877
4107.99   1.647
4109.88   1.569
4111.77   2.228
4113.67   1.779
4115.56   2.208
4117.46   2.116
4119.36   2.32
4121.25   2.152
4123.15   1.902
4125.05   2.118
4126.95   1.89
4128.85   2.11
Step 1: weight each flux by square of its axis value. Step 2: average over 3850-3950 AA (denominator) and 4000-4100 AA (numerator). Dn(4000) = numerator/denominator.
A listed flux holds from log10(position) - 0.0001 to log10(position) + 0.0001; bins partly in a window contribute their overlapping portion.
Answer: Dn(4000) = 1.31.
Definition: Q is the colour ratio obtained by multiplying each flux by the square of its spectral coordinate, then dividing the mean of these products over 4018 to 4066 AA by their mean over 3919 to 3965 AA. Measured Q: 1.29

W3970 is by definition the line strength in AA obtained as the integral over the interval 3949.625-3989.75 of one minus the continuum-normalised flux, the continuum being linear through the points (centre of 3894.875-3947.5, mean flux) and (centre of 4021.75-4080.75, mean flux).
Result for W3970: 6.1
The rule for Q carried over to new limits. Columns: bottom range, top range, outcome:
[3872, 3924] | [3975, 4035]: 1.32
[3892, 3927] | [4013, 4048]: 1.32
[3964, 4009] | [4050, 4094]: 1.23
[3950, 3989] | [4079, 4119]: 1.12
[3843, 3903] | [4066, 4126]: 1.24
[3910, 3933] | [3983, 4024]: 1.22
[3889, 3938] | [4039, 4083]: 1.39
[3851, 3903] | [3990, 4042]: 1.43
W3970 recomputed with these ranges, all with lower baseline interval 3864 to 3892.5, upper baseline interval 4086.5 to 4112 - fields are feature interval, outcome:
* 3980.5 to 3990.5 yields -2.44 AA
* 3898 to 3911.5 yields -1.92 AA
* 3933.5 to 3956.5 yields -3.60 AA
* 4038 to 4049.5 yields -4.92 AA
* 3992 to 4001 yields -3.17 AA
